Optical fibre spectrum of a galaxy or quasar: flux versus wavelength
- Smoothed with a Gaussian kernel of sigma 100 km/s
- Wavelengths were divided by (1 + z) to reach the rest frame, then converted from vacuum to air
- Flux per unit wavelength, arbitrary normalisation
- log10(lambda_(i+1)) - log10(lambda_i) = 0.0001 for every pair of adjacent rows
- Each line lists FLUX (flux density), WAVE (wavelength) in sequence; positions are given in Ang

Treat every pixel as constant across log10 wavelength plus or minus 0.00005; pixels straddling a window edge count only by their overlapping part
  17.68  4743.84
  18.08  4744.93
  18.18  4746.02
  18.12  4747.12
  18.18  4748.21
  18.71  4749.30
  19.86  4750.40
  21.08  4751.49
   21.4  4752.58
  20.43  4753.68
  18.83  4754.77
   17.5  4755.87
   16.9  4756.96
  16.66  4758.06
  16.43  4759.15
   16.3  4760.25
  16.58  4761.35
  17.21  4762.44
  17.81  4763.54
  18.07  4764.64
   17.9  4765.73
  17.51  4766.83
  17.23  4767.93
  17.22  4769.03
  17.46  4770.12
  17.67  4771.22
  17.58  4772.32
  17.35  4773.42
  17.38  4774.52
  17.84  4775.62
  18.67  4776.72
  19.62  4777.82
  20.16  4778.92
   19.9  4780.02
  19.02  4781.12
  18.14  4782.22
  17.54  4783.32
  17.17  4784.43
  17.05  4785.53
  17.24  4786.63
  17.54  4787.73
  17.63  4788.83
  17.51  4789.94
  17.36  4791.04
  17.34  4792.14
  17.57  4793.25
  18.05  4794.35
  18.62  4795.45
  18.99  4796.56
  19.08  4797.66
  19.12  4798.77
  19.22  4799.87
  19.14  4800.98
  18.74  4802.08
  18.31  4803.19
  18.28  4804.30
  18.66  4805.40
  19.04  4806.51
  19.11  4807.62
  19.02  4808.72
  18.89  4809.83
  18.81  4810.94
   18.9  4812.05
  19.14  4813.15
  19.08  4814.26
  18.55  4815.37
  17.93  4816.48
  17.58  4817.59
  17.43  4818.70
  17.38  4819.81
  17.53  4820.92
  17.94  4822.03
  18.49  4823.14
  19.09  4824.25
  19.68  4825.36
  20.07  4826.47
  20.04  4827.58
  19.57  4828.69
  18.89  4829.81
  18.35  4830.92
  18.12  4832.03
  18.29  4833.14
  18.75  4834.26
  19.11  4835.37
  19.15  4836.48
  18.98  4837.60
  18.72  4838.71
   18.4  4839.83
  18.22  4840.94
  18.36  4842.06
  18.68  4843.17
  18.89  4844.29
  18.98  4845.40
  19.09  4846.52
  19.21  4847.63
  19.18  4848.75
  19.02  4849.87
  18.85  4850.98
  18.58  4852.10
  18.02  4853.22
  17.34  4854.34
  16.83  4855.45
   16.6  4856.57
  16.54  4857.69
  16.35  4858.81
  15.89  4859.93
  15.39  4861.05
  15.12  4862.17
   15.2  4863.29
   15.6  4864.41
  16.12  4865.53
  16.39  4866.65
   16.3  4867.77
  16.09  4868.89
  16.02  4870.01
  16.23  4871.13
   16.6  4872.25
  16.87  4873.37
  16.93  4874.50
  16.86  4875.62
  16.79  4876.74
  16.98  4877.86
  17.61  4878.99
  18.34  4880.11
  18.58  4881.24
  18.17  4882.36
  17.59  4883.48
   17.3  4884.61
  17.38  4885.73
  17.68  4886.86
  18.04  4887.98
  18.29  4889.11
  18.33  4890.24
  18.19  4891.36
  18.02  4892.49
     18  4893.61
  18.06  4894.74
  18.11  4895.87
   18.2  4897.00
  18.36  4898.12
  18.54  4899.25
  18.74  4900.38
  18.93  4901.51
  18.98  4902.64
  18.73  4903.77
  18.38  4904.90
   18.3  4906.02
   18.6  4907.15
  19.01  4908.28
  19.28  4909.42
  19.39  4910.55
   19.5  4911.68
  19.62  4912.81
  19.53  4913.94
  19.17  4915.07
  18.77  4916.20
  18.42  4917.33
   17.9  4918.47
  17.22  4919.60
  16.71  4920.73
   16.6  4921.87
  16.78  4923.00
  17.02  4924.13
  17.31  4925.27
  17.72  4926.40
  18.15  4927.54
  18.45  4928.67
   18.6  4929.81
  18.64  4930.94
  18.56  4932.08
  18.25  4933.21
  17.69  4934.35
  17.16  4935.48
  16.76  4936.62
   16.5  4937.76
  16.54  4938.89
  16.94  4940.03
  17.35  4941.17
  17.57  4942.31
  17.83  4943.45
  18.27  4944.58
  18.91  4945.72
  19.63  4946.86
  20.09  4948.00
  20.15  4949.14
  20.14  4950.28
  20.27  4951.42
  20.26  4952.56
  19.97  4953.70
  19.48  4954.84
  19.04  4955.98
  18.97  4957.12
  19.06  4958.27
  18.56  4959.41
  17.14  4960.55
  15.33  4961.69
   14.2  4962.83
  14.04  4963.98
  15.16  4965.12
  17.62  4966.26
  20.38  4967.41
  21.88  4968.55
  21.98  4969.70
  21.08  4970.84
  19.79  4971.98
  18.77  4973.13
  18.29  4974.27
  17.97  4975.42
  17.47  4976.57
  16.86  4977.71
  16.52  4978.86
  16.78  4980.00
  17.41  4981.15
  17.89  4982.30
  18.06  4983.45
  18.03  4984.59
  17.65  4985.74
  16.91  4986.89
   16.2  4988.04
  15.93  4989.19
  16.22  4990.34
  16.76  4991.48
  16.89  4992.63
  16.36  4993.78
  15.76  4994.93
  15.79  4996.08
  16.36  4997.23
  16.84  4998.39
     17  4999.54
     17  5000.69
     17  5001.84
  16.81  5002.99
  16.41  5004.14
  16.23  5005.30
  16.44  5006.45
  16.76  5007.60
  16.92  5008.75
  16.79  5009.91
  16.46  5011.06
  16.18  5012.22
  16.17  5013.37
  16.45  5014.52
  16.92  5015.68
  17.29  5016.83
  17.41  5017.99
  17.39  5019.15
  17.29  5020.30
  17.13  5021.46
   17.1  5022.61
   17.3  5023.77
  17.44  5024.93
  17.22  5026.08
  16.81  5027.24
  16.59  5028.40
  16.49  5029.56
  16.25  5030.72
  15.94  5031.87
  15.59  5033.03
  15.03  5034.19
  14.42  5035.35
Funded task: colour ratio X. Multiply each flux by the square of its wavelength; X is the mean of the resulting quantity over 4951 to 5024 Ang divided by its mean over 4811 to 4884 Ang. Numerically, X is 1.03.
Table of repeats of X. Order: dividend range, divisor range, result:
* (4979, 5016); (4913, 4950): 0.95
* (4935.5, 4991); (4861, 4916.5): 1.05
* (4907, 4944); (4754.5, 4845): 1.04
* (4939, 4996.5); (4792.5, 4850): 1.02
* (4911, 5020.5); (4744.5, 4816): 1.04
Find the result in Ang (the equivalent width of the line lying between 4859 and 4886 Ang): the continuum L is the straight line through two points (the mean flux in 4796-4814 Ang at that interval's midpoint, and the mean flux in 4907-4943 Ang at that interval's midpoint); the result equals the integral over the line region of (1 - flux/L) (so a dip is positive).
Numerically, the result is 2.5 Ang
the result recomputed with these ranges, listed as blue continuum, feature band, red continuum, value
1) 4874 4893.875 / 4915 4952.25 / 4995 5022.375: -1.6 Ang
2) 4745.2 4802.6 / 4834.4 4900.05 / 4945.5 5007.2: 1.3 Ang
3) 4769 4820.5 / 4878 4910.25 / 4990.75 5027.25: -1.3 Ang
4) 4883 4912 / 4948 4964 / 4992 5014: -1.1 Ang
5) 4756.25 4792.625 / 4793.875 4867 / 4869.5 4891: -3.0 Ang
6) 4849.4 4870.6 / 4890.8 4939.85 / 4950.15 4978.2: -1.5 Ang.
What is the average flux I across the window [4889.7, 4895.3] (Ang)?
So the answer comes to 18.1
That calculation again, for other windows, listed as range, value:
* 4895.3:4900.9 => 18.4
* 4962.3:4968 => 16.3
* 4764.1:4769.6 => 17.6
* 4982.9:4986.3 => 17.9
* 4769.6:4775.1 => 17.5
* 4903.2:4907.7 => 18.5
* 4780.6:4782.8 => 18.6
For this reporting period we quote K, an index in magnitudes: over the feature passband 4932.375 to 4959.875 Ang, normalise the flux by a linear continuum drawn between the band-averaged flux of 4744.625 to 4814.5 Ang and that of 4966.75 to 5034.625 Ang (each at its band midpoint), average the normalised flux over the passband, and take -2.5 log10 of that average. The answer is -0.07 mag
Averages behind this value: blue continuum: 18.3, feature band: 18.6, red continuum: 17.2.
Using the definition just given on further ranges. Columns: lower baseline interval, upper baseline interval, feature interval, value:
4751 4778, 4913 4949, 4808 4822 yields -0.025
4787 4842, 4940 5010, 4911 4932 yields -0.007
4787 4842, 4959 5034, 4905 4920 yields -0.063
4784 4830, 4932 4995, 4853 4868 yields 0.130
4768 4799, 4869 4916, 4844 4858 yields -0.011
